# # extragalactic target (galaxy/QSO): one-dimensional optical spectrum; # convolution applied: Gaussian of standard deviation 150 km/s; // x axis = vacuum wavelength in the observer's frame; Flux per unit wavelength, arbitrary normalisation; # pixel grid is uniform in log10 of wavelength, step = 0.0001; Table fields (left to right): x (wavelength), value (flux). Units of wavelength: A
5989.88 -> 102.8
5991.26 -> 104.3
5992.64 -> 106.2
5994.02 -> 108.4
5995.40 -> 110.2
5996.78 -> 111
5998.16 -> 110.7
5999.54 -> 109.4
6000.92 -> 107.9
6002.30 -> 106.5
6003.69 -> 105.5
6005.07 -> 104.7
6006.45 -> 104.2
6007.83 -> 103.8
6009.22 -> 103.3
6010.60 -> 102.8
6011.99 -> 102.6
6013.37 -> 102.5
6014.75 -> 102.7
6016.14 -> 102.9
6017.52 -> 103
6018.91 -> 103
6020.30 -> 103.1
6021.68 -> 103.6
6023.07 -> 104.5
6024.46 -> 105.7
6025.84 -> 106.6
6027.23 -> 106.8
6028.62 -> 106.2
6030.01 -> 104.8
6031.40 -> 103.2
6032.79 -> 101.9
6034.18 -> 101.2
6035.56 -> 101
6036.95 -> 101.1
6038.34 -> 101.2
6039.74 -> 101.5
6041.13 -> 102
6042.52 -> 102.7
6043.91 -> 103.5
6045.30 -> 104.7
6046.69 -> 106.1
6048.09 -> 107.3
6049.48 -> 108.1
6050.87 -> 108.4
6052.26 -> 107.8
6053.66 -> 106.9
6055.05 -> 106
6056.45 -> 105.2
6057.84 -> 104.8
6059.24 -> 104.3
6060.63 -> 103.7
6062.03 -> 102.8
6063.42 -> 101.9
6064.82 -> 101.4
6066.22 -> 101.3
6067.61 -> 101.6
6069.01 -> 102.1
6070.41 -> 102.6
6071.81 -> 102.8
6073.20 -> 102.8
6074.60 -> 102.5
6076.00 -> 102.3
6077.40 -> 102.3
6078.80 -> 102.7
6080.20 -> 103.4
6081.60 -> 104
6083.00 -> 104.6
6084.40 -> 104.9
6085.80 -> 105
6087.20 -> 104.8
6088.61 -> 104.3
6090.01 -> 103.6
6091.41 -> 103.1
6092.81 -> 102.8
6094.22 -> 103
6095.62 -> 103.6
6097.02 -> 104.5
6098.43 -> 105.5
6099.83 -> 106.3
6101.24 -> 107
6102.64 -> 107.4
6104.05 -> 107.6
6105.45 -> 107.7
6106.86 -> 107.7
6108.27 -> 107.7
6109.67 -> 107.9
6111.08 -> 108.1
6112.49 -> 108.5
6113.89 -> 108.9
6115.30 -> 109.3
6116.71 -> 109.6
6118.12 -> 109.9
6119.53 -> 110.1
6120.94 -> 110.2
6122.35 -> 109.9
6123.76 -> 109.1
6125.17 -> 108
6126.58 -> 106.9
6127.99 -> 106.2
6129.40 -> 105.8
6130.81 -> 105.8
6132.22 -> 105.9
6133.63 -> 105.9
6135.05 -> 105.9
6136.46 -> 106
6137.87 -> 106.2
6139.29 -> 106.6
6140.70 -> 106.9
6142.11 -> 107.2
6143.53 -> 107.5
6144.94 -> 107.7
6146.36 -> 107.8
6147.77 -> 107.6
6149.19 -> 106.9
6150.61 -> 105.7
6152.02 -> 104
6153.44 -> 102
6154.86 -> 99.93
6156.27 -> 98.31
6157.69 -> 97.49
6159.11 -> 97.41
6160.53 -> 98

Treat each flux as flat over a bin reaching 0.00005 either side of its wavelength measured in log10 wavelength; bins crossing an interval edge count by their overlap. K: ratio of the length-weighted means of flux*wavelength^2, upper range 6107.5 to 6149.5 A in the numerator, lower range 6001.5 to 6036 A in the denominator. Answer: 1.1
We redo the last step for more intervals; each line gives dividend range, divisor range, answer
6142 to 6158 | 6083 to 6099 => 1.02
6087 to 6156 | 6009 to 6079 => 1.05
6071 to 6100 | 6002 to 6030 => 1.02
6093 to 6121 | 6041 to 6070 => 1.05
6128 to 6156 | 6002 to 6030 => 1.06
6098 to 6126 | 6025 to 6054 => 1.06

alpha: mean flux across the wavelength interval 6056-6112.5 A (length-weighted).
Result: 104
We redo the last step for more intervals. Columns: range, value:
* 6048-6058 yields 107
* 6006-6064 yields 104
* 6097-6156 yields 107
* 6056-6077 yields 103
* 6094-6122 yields 108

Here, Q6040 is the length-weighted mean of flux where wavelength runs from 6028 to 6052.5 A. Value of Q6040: 104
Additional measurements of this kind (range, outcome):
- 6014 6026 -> 104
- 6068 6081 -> 103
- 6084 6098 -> 104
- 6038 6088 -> 104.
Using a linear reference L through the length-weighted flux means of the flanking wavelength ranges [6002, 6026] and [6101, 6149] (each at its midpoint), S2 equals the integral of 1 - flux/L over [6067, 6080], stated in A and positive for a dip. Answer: 0.42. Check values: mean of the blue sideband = 104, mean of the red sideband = 108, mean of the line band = 102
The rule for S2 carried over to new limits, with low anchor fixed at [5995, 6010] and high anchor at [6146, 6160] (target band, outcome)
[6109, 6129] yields -1.0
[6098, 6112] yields -0.5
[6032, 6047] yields 0.5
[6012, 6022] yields 0.3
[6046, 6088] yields 0.4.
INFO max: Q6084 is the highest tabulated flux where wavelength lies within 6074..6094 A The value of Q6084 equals 105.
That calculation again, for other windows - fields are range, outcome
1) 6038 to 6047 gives 106.1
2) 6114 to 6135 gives 110.2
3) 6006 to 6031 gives 106.8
